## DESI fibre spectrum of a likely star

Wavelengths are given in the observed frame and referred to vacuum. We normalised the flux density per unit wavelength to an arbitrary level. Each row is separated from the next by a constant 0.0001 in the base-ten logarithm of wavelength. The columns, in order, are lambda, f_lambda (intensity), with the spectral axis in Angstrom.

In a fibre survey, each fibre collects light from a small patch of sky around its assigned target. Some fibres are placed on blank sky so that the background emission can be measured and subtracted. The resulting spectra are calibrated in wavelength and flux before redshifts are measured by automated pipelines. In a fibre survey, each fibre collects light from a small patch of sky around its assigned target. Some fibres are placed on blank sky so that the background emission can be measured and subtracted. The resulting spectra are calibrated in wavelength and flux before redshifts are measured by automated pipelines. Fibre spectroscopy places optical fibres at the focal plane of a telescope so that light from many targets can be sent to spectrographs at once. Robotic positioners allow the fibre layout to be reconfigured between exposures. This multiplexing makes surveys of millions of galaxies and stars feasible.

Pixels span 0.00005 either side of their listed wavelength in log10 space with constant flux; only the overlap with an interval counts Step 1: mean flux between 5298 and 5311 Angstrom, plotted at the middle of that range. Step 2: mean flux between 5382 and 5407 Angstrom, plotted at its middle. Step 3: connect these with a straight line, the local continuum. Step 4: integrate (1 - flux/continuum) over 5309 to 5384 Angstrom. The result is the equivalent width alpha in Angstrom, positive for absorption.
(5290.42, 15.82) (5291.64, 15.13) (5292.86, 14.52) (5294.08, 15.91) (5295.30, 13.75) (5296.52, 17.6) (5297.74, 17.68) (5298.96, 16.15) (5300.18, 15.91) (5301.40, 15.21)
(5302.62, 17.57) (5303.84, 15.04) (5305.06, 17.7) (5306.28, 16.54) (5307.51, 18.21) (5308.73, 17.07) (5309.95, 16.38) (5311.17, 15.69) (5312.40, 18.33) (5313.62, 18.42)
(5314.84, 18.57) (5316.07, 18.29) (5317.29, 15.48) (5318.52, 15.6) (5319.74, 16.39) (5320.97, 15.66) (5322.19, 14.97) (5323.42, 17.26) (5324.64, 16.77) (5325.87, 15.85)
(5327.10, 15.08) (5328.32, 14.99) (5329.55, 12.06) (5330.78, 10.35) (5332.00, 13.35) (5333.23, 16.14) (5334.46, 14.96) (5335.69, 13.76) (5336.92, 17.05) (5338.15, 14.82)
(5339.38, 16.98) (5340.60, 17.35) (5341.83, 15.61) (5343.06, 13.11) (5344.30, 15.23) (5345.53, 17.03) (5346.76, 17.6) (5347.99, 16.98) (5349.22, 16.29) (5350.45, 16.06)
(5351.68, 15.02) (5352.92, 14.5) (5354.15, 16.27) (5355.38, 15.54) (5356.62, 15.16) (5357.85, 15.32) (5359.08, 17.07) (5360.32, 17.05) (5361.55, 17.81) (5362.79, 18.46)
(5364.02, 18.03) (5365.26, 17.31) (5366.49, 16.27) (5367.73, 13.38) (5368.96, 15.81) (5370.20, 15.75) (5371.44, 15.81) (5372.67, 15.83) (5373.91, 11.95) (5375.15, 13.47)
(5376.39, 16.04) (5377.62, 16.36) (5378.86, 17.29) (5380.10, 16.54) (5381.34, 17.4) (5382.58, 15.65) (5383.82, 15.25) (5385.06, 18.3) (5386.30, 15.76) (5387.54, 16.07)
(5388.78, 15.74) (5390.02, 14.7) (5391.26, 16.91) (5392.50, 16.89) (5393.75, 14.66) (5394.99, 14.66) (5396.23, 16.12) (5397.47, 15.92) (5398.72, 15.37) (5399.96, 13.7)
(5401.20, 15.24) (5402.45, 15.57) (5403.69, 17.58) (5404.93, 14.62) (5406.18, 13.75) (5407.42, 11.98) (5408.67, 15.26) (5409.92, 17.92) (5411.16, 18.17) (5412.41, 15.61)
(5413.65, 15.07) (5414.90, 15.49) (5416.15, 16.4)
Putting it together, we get 1.1 Angstrom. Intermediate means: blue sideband 16.6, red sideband 15.6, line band 15.9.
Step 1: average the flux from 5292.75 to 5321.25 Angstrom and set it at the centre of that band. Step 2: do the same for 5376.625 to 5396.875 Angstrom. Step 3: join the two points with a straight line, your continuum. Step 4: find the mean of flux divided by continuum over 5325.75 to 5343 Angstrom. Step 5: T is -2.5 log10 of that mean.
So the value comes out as 0.115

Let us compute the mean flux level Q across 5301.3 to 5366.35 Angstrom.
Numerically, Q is 16.1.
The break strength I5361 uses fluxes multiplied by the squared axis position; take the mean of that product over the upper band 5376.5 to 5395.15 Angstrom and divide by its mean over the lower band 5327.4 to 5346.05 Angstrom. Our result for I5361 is 1.11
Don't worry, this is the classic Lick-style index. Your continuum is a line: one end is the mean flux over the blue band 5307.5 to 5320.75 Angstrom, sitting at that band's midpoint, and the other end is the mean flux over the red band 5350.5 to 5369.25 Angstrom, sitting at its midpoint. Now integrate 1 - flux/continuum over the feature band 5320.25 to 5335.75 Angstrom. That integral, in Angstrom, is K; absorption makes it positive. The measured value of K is 1.9 Angstrom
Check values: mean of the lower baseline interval 17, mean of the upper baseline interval 16.2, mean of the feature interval 14.7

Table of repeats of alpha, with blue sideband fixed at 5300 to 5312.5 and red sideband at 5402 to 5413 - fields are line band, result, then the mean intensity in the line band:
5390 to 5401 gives 0.2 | 15.5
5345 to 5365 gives -0.5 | 16.5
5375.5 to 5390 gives -0.4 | 16.3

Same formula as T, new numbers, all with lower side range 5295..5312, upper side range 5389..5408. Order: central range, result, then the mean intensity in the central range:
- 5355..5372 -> -0.044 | 16.3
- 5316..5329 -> 0.024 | 15.9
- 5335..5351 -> -0.001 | 16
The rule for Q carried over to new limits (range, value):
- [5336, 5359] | 15.9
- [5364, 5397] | 15.8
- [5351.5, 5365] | 16.4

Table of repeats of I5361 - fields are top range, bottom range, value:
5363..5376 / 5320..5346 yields 1.03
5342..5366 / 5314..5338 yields 1.07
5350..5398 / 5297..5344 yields 1.02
